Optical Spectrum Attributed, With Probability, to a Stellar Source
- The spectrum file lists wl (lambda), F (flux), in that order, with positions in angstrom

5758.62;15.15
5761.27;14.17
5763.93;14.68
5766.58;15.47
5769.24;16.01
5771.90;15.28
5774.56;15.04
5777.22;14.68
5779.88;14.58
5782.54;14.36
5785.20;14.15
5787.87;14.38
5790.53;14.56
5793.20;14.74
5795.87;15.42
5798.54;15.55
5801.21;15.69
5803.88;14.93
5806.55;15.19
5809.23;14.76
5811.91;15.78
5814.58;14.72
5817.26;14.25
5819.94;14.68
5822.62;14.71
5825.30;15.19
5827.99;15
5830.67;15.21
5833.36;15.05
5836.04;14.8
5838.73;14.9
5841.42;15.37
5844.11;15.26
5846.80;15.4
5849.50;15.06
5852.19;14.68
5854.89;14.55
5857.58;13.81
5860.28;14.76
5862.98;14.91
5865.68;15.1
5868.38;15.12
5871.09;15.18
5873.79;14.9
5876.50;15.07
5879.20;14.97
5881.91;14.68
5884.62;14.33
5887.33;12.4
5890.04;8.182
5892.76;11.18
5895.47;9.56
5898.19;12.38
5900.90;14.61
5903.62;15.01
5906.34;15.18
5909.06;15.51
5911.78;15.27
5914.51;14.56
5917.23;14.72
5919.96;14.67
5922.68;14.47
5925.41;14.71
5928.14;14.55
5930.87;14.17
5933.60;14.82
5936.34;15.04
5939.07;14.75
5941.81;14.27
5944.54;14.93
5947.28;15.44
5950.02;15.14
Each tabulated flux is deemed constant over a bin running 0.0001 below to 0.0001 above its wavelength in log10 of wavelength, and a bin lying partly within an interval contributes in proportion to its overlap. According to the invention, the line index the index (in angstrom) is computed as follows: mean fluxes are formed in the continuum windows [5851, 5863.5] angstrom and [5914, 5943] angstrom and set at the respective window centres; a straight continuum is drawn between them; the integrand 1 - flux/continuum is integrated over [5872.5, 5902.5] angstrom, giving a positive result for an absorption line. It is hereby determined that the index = 3.33 angstrom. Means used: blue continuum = 14.5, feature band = 12.9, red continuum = 14.6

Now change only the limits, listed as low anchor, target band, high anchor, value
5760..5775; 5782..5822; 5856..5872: 0.3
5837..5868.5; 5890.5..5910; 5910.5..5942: 2.2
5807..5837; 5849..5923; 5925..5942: 3.4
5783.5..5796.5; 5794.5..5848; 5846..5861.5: -1.6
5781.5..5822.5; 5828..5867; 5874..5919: -1.7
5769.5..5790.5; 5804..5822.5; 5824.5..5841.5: 0.0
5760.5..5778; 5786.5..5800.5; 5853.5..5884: 0.0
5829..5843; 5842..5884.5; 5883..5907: -3.2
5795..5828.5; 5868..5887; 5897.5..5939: 0.1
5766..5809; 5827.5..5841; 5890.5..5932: -0.4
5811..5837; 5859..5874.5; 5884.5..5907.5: -1.8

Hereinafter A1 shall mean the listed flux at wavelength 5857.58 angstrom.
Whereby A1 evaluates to 13.81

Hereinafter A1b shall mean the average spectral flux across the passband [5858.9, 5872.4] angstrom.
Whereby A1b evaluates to 15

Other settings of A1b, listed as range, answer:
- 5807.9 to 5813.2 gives 15.3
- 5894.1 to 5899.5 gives 11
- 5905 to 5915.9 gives 15.1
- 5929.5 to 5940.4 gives 14.7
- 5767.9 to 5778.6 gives 15.2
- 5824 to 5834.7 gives 15.1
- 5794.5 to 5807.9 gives 15.4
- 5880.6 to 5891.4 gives 12.4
